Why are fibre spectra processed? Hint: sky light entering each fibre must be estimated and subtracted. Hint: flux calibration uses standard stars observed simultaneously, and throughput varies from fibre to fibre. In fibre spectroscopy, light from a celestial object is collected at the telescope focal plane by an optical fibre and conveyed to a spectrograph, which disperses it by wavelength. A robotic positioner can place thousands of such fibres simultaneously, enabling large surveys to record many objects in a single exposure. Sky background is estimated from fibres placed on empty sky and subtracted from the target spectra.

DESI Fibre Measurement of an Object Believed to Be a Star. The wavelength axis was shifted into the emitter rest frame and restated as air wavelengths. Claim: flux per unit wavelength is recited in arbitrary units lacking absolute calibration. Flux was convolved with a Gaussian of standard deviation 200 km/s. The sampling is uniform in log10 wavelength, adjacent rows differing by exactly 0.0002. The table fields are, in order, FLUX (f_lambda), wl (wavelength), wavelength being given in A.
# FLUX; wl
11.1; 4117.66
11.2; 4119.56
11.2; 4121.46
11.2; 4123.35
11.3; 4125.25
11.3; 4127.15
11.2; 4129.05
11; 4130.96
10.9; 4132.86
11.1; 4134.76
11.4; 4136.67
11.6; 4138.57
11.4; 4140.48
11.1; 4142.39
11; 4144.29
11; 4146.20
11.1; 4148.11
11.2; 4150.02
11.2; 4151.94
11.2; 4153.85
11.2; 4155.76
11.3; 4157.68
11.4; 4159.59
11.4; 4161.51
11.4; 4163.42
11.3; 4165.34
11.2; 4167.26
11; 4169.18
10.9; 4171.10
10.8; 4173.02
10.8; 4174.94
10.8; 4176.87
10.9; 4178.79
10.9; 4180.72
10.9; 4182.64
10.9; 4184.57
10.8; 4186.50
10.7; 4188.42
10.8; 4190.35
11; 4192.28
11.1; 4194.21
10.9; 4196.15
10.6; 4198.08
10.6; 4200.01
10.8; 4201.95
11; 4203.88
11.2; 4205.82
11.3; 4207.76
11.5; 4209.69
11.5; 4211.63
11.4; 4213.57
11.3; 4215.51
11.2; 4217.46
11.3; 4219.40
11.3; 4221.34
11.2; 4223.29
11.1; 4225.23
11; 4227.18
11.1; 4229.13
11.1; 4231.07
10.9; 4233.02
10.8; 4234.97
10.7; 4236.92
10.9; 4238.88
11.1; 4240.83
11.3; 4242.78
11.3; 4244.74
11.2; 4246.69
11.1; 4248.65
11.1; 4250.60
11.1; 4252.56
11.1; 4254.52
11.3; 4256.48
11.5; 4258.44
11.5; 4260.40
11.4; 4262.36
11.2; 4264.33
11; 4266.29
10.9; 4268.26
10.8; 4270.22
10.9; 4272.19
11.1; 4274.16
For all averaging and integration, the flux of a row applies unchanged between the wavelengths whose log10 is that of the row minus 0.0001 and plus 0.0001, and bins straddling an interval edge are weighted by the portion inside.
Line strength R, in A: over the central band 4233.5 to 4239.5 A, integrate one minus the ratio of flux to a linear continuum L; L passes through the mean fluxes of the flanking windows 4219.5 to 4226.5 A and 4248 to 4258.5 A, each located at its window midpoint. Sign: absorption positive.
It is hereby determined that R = 0.21 A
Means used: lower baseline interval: 11.2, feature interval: 10.8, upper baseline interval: 11.2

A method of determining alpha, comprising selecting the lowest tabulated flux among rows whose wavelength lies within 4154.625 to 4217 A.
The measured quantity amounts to 10.6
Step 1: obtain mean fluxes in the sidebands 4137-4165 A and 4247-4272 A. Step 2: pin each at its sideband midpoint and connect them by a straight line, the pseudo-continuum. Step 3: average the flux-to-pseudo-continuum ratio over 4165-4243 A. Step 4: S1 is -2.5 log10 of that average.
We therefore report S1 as 0.02 mag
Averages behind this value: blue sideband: 11.3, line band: 11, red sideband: 11.2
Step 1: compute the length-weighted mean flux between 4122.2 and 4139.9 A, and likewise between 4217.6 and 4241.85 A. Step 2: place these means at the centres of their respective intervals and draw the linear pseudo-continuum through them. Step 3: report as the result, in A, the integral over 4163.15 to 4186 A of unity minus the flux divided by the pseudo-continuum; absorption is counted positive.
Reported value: 0.4 A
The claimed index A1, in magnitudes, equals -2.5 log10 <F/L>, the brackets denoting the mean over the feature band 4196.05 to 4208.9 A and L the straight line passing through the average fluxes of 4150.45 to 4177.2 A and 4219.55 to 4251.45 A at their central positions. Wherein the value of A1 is 0.02 mag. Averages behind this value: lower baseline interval 11.1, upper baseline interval 11.1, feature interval 10.9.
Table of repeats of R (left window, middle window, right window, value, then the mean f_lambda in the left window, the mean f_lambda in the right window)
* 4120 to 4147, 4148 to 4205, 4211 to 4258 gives 0.88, 11.2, 11.1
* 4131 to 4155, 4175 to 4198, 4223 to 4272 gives 0.58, 11.2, 11.1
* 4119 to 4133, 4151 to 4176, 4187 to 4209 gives -0.26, 11.2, 10.9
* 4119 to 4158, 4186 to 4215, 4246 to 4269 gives 0.46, 11.2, 11.2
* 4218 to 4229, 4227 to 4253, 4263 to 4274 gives 0.12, 11.2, 11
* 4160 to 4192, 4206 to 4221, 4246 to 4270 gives -0.37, 11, 11.2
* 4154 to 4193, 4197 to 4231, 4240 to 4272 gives -0.12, 11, 11.2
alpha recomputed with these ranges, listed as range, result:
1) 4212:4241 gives 10.7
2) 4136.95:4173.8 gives 10.8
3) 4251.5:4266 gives 11.1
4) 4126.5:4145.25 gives 10.9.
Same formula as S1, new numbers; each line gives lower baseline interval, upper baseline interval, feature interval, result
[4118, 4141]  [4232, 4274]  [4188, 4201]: 0.03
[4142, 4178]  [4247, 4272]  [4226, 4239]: 0.02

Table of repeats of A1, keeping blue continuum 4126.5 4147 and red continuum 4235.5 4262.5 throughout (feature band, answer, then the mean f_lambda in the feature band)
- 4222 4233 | 0.008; 11.1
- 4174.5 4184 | 0.032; 10.9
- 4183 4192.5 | 0.034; 10.8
